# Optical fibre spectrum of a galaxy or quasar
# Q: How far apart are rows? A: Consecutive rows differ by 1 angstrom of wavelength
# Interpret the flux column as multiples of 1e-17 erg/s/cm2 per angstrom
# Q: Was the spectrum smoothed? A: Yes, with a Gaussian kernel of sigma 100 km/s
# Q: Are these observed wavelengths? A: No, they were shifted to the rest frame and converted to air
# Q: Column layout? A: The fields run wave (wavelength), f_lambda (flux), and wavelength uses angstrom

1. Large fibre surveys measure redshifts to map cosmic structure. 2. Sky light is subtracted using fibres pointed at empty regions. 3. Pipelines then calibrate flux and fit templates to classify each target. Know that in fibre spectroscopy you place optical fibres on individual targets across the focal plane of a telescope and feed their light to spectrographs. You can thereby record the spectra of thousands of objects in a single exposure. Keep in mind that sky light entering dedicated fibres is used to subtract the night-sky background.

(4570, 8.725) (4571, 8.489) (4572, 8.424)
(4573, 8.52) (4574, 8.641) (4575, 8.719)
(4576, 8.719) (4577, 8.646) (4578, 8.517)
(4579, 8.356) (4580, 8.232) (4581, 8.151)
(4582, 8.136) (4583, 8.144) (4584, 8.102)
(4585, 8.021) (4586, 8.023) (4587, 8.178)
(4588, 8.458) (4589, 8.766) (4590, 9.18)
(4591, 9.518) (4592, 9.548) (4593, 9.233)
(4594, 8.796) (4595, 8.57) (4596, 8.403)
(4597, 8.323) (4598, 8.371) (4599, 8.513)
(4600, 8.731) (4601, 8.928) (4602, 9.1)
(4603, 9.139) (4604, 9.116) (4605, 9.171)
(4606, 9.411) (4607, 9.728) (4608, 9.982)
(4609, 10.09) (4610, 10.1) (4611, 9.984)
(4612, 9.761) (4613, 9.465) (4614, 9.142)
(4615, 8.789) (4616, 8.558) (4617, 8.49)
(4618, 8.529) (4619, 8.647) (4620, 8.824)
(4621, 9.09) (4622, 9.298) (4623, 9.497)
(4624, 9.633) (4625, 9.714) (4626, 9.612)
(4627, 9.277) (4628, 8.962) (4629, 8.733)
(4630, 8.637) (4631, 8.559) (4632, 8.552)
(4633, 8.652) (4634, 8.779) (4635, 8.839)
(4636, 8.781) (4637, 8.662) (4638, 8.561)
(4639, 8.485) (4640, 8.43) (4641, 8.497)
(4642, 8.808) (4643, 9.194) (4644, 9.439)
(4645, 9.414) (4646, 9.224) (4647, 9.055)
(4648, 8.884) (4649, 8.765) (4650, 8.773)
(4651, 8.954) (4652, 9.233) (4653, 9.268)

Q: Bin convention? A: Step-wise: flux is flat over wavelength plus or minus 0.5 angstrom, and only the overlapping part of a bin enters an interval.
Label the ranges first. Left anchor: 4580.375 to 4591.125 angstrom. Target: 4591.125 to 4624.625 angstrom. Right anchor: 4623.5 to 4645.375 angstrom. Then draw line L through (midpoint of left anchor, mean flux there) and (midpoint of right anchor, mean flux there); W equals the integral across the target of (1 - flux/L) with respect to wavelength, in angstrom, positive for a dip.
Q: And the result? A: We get -1.94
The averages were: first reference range 8.38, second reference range 8.92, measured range 9.13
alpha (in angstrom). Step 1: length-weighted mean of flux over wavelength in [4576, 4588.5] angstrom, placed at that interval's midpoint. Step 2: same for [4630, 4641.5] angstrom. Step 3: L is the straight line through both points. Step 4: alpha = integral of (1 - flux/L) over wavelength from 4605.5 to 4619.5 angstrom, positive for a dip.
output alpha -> -1.4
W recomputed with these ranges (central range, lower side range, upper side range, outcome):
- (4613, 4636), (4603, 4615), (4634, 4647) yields 0.7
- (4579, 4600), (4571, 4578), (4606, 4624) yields 0.8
